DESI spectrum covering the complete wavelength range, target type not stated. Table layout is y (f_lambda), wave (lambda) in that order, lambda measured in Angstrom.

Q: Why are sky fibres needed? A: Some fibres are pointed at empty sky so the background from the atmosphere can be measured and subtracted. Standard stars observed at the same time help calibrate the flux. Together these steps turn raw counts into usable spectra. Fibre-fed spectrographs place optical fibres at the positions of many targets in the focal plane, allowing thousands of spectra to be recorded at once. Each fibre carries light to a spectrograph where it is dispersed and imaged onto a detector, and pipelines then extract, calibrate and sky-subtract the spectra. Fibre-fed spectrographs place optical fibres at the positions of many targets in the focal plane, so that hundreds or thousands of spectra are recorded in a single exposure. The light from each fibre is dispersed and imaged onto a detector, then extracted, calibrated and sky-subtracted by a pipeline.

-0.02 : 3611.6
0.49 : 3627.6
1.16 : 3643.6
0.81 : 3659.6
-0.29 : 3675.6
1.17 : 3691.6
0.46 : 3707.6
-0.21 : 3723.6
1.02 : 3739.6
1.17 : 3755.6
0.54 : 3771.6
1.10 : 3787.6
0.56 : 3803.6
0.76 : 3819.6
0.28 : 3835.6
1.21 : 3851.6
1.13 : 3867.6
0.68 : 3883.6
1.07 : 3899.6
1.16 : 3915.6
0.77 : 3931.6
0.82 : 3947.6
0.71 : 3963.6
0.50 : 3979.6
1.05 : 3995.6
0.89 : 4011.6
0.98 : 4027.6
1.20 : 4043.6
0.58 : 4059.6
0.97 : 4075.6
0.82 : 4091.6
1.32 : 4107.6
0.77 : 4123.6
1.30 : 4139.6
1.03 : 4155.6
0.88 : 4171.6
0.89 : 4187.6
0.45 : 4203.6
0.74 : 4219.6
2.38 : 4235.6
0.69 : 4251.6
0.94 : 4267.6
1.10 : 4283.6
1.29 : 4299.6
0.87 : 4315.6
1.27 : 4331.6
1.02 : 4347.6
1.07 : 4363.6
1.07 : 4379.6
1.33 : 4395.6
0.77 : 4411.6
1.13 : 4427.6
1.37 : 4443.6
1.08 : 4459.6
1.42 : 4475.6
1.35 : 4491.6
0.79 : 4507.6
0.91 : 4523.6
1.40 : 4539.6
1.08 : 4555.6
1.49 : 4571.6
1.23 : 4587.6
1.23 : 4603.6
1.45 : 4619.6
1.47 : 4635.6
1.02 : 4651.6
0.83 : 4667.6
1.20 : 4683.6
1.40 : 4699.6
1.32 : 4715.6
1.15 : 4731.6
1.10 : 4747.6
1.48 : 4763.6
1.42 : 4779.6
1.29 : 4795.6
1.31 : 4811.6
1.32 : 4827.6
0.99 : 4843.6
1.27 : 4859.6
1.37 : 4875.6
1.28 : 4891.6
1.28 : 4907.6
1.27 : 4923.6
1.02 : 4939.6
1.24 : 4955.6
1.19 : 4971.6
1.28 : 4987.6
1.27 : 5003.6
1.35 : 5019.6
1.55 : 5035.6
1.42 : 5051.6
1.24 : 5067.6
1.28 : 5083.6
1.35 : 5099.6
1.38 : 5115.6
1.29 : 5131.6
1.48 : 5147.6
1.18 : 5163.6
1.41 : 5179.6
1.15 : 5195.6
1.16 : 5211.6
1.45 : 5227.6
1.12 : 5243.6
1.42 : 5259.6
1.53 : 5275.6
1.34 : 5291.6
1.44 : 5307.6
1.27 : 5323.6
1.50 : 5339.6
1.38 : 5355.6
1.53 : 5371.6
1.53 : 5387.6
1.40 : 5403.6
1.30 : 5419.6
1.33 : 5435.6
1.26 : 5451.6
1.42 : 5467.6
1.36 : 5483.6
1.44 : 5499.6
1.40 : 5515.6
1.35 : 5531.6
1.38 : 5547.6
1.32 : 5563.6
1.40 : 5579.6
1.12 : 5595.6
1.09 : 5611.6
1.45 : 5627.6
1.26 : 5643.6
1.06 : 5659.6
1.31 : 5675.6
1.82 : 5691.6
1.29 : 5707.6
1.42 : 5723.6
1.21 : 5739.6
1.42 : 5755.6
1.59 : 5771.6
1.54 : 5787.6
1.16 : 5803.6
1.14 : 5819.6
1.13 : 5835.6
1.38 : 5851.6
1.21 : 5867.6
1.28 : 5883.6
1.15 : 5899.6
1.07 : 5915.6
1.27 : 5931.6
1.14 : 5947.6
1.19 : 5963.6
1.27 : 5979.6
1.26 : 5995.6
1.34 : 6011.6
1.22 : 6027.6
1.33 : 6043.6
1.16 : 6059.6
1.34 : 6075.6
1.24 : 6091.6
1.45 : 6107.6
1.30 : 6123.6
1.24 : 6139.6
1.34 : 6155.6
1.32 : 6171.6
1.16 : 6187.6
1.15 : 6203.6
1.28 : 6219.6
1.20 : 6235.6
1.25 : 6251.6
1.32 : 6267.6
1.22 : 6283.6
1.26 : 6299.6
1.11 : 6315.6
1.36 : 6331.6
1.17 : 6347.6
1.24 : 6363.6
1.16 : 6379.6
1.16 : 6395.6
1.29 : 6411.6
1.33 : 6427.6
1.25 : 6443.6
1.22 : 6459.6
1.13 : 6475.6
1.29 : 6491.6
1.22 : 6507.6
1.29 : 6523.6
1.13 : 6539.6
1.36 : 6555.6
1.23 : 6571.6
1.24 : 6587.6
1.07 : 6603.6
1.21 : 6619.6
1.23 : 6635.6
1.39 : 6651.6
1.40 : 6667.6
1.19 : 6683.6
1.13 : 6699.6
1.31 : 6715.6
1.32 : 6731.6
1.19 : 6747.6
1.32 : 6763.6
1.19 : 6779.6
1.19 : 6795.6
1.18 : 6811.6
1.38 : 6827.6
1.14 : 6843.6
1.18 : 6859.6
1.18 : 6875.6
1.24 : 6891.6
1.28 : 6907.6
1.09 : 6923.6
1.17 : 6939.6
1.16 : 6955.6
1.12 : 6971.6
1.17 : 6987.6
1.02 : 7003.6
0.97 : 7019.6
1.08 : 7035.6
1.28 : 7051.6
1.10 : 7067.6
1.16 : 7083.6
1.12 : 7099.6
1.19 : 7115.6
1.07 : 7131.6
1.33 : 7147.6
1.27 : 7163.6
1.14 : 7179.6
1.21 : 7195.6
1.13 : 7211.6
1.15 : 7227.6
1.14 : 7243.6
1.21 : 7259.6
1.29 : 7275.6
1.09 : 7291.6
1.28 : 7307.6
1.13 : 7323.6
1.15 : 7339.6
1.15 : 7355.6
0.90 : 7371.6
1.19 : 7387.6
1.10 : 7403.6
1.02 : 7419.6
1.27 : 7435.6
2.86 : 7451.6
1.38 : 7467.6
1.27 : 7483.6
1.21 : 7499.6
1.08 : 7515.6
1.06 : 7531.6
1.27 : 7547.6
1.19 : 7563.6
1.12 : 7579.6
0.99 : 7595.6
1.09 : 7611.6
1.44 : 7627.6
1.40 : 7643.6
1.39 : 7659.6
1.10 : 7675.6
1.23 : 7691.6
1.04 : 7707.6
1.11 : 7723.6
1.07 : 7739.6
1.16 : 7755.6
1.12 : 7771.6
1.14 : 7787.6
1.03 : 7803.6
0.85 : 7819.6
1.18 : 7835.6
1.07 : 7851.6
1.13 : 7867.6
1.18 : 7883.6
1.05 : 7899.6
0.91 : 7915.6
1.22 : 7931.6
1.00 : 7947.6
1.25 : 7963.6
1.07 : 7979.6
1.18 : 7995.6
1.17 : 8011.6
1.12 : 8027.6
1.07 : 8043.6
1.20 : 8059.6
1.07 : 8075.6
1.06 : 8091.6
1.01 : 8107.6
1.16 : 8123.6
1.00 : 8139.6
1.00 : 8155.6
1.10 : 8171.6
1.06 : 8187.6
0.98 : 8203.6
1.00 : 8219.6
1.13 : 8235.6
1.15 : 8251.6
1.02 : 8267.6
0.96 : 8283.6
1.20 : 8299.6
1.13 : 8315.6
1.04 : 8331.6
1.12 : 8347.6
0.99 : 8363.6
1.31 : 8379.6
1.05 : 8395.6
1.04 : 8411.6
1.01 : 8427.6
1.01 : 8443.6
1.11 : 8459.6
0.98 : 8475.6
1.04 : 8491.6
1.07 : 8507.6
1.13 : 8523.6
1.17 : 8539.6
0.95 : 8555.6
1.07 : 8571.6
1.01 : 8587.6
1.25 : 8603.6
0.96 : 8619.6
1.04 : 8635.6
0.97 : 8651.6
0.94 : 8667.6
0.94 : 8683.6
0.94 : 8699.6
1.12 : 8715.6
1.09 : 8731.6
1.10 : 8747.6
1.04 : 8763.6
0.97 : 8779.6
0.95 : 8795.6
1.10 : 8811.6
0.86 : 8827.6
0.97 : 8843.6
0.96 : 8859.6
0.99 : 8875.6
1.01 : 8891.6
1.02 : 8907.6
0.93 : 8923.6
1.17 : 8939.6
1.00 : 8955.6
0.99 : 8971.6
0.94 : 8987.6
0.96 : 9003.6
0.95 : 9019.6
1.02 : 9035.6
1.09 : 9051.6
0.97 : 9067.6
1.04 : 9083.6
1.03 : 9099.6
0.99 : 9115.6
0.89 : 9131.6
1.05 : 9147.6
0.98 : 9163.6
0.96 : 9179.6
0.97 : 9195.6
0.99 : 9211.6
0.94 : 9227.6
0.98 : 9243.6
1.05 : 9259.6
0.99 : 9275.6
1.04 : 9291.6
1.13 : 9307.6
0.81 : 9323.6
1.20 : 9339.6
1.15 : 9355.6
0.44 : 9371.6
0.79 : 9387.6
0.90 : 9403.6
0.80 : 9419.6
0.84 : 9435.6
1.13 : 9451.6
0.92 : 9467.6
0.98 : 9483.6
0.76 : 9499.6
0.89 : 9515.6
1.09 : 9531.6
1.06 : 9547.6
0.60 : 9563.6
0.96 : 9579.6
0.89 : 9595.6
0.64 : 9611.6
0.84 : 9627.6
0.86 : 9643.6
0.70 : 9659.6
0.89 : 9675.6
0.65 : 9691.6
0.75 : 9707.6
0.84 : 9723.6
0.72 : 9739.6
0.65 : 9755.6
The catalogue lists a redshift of 0.135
